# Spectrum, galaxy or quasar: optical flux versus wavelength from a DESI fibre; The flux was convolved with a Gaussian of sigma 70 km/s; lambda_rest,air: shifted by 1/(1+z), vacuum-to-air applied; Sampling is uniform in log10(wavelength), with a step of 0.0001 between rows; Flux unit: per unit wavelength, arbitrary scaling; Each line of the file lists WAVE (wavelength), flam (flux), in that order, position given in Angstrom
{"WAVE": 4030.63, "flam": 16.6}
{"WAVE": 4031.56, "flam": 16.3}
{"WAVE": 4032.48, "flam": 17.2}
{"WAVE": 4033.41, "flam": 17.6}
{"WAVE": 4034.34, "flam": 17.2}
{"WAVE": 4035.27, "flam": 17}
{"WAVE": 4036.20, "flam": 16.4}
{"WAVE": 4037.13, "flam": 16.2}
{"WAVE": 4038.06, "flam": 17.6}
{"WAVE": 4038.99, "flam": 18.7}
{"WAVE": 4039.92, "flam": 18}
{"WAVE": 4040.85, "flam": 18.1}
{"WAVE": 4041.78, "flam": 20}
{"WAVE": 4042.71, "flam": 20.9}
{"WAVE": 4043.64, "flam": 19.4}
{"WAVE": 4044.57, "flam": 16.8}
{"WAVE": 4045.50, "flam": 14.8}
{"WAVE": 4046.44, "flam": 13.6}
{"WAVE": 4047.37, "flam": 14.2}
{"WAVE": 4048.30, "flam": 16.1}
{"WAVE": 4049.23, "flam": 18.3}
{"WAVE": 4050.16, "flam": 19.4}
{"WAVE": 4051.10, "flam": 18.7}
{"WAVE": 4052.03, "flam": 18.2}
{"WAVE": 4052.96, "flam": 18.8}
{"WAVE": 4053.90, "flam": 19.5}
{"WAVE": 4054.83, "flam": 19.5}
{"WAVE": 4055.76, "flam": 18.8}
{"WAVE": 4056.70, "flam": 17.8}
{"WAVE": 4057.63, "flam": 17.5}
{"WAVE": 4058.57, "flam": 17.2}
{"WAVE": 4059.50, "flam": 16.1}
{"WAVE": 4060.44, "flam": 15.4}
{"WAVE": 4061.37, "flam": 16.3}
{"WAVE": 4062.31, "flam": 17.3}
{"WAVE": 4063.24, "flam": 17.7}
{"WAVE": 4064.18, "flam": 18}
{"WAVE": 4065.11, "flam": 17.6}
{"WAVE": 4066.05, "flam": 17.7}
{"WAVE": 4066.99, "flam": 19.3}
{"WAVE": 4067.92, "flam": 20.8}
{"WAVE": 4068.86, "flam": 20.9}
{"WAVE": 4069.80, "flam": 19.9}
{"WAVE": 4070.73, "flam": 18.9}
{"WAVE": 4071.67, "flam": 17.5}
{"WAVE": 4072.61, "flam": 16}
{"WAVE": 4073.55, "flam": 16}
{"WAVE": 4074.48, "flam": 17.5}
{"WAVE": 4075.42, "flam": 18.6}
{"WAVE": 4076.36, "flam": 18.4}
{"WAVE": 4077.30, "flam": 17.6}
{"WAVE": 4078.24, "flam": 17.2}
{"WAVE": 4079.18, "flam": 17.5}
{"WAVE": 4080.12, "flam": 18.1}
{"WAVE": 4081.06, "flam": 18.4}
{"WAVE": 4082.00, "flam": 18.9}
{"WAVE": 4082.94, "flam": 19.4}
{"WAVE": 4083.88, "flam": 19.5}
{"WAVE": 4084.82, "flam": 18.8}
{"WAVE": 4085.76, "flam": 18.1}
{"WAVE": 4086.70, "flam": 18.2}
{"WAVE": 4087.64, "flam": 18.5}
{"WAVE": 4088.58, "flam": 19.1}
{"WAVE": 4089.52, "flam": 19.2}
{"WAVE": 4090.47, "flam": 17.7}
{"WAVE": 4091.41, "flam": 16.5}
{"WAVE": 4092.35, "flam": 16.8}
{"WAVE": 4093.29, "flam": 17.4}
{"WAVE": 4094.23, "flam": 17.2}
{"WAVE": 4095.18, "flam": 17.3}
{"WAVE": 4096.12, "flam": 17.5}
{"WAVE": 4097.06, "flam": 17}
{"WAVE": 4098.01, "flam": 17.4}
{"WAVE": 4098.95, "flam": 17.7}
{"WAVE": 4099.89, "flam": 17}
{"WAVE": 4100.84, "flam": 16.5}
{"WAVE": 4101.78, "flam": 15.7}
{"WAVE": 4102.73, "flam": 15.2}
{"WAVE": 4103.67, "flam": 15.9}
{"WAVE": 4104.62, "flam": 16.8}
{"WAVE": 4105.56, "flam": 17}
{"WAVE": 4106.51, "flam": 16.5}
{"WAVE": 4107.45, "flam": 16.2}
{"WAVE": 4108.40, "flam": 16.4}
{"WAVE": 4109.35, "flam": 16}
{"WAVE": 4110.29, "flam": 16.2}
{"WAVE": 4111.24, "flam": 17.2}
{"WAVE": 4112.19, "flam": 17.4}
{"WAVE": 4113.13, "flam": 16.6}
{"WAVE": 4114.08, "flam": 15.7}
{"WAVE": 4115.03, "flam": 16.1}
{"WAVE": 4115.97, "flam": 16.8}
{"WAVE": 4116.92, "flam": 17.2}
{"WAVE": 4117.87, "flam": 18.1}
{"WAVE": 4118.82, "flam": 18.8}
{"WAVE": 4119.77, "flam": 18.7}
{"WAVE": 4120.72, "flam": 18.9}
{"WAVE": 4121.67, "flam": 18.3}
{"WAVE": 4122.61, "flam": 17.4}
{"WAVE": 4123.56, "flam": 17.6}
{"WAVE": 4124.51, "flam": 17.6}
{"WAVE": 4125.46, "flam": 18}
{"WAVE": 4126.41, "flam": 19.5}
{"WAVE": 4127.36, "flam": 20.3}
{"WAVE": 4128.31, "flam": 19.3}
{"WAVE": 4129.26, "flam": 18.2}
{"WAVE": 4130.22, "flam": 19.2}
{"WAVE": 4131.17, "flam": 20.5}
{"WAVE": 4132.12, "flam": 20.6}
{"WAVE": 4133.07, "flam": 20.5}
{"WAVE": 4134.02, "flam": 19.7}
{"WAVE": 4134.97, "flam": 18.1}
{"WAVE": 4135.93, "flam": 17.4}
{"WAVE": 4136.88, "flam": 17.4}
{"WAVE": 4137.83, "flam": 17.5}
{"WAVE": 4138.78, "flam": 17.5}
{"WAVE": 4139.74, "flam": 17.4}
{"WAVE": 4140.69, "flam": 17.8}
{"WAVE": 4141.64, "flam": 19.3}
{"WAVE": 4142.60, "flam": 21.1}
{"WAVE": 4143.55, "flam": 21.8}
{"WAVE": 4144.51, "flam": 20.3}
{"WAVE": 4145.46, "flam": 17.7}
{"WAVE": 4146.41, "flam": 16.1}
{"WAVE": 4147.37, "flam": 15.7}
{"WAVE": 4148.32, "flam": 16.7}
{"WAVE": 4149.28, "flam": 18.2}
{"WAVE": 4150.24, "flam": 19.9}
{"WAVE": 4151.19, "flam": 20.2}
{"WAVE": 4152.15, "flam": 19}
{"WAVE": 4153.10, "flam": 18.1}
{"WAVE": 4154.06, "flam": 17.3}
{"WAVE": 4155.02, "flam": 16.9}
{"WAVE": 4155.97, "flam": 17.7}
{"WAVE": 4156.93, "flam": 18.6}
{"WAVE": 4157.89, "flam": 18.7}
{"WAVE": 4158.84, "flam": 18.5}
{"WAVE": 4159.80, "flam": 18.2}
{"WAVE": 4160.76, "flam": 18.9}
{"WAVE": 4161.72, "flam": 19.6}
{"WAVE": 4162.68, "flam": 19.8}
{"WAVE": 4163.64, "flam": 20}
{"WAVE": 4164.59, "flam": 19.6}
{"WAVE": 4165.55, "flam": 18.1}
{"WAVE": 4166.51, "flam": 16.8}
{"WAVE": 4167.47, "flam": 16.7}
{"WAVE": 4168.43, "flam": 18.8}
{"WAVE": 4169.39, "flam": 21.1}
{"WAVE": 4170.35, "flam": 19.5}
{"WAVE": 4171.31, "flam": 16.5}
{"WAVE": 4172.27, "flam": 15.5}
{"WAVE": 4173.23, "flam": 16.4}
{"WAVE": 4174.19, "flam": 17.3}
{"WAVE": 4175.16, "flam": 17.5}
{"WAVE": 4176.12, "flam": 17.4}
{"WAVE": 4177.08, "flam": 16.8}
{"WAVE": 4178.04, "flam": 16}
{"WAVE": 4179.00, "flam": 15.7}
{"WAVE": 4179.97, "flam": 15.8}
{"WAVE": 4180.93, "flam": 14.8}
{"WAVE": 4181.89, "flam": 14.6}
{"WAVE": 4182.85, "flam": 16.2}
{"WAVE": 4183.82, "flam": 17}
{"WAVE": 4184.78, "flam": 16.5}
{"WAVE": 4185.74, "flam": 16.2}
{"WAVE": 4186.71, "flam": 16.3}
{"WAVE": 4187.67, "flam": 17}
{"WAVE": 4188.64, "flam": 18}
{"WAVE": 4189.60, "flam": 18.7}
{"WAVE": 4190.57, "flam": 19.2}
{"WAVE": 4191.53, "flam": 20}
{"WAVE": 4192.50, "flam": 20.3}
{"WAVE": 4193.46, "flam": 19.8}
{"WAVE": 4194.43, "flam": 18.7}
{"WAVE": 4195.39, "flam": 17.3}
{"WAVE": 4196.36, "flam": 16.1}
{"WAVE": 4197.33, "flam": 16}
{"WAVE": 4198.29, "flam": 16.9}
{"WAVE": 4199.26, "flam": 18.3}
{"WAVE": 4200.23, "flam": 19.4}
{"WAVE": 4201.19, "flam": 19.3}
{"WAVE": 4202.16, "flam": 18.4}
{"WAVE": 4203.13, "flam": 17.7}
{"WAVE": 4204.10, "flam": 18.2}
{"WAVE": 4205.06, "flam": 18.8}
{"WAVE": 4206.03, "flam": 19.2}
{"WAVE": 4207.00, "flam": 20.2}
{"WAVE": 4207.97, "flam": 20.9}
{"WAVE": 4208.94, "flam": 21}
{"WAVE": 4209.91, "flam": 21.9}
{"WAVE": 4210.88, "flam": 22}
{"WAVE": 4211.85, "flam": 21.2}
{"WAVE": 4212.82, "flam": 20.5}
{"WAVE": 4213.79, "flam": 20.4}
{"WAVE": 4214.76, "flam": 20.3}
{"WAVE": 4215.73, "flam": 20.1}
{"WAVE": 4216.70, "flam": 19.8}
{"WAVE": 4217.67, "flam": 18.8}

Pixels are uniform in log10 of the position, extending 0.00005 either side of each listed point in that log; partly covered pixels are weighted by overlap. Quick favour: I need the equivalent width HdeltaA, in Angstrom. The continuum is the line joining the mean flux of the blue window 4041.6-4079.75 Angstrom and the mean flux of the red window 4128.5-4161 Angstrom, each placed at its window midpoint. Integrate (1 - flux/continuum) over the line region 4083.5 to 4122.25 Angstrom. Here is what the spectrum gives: 1.9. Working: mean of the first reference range 17.8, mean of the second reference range 18.6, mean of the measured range 17.3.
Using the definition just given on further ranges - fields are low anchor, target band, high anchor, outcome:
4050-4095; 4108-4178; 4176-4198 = -2.59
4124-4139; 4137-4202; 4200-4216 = 4.98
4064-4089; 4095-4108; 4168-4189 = 0.96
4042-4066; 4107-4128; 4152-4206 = 0.19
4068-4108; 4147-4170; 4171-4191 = -2.18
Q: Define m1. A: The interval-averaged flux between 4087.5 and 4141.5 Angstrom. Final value 17.7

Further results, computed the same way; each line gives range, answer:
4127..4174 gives 18.5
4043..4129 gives 17.6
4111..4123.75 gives 17.5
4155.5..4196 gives 17.8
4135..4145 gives 18.7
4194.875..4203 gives 17.7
